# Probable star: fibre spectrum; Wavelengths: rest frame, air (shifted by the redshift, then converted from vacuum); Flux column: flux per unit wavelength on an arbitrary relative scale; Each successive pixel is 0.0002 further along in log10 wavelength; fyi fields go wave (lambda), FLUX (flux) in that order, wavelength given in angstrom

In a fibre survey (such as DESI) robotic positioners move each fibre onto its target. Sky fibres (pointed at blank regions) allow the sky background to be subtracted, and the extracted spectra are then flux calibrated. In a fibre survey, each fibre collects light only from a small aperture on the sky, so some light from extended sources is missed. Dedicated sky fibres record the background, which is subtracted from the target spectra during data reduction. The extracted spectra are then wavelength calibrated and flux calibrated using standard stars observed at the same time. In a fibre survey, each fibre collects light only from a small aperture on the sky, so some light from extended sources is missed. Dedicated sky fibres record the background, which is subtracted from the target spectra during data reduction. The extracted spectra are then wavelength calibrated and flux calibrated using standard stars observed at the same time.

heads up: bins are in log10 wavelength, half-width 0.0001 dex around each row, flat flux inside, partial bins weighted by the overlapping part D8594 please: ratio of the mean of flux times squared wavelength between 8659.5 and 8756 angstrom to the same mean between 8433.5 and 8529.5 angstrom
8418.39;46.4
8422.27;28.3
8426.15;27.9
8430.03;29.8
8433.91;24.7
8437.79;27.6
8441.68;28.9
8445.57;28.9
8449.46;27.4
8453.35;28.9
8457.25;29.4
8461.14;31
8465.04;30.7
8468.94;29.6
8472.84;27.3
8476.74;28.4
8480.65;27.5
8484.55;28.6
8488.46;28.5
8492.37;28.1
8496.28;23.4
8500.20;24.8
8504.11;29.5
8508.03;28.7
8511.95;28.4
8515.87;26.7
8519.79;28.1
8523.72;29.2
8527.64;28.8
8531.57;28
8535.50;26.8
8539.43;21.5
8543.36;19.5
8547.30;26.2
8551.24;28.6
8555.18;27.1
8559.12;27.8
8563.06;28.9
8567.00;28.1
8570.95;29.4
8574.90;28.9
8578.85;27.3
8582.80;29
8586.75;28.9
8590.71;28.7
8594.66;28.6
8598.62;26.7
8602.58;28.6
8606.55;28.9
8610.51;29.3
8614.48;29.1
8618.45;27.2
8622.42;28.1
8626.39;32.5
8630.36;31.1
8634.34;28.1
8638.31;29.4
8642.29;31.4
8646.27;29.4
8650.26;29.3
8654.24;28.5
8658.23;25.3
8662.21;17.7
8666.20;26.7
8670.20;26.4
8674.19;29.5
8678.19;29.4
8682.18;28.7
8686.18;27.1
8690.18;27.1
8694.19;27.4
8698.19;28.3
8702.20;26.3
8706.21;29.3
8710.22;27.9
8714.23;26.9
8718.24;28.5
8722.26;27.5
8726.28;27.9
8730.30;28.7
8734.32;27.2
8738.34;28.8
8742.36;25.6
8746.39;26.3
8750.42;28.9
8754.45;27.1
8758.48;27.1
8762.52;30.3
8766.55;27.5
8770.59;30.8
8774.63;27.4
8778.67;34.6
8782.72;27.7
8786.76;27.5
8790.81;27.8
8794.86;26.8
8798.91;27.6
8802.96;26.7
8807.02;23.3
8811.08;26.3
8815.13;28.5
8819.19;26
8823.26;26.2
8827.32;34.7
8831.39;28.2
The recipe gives 1.02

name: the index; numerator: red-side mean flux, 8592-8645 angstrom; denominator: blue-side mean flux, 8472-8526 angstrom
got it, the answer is 1.1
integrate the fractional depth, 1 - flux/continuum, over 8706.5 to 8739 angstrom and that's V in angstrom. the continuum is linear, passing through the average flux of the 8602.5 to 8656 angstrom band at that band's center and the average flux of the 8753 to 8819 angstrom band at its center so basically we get 0.6 angstrom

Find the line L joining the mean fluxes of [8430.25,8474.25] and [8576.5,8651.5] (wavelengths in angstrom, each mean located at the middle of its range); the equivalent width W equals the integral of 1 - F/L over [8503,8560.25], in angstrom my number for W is 3.75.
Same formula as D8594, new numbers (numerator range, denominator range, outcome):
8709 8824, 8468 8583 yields 1.07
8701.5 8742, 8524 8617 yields 1.04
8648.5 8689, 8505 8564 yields 1.03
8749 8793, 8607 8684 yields 1.05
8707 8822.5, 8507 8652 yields 1.03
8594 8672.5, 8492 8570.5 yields 1.07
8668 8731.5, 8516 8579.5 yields 1.07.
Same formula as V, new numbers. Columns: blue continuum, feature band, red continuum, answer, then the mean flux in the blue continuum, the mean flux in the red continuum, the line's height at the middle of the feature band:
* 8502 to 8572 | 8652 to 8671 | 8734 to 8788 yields 2.0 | 27.3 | 28.4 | 27.9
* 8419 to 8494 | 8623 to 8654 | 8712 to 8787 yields -1.7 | 28.8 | 28.2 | 28.5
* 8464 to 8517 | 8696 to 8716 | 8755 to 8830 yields 0.2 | 27.8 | 28.1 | 28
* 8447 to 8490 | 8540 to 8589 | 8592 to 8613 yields 2.1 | 28.8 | 28.4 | 28.6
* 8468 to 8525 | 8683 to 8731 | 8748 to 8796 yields 1.2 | 27.7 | 28.6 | 28.4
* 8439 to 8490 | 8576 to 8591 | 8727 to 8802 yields 0.1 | 28.8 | 28.2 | 28.6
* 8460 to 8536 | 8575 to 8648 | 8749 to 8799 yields -1.9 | 28.1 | 28.6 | 28.3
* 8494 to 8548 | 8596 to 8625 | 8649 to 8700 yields -1.7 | 26.4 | 27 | 26.8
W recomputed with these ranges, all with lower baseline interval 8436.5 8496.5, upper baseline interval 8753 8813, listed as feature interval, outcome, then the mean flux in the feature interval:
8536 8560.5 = 2.8 angstrom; 25.2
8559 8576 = -0.2 angstrom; 28.7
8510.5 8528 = 0.2 angstrom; 28.2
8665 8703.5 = 0.5 angstrom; 27.7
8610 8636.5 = -1.1 angstrom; 29.3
